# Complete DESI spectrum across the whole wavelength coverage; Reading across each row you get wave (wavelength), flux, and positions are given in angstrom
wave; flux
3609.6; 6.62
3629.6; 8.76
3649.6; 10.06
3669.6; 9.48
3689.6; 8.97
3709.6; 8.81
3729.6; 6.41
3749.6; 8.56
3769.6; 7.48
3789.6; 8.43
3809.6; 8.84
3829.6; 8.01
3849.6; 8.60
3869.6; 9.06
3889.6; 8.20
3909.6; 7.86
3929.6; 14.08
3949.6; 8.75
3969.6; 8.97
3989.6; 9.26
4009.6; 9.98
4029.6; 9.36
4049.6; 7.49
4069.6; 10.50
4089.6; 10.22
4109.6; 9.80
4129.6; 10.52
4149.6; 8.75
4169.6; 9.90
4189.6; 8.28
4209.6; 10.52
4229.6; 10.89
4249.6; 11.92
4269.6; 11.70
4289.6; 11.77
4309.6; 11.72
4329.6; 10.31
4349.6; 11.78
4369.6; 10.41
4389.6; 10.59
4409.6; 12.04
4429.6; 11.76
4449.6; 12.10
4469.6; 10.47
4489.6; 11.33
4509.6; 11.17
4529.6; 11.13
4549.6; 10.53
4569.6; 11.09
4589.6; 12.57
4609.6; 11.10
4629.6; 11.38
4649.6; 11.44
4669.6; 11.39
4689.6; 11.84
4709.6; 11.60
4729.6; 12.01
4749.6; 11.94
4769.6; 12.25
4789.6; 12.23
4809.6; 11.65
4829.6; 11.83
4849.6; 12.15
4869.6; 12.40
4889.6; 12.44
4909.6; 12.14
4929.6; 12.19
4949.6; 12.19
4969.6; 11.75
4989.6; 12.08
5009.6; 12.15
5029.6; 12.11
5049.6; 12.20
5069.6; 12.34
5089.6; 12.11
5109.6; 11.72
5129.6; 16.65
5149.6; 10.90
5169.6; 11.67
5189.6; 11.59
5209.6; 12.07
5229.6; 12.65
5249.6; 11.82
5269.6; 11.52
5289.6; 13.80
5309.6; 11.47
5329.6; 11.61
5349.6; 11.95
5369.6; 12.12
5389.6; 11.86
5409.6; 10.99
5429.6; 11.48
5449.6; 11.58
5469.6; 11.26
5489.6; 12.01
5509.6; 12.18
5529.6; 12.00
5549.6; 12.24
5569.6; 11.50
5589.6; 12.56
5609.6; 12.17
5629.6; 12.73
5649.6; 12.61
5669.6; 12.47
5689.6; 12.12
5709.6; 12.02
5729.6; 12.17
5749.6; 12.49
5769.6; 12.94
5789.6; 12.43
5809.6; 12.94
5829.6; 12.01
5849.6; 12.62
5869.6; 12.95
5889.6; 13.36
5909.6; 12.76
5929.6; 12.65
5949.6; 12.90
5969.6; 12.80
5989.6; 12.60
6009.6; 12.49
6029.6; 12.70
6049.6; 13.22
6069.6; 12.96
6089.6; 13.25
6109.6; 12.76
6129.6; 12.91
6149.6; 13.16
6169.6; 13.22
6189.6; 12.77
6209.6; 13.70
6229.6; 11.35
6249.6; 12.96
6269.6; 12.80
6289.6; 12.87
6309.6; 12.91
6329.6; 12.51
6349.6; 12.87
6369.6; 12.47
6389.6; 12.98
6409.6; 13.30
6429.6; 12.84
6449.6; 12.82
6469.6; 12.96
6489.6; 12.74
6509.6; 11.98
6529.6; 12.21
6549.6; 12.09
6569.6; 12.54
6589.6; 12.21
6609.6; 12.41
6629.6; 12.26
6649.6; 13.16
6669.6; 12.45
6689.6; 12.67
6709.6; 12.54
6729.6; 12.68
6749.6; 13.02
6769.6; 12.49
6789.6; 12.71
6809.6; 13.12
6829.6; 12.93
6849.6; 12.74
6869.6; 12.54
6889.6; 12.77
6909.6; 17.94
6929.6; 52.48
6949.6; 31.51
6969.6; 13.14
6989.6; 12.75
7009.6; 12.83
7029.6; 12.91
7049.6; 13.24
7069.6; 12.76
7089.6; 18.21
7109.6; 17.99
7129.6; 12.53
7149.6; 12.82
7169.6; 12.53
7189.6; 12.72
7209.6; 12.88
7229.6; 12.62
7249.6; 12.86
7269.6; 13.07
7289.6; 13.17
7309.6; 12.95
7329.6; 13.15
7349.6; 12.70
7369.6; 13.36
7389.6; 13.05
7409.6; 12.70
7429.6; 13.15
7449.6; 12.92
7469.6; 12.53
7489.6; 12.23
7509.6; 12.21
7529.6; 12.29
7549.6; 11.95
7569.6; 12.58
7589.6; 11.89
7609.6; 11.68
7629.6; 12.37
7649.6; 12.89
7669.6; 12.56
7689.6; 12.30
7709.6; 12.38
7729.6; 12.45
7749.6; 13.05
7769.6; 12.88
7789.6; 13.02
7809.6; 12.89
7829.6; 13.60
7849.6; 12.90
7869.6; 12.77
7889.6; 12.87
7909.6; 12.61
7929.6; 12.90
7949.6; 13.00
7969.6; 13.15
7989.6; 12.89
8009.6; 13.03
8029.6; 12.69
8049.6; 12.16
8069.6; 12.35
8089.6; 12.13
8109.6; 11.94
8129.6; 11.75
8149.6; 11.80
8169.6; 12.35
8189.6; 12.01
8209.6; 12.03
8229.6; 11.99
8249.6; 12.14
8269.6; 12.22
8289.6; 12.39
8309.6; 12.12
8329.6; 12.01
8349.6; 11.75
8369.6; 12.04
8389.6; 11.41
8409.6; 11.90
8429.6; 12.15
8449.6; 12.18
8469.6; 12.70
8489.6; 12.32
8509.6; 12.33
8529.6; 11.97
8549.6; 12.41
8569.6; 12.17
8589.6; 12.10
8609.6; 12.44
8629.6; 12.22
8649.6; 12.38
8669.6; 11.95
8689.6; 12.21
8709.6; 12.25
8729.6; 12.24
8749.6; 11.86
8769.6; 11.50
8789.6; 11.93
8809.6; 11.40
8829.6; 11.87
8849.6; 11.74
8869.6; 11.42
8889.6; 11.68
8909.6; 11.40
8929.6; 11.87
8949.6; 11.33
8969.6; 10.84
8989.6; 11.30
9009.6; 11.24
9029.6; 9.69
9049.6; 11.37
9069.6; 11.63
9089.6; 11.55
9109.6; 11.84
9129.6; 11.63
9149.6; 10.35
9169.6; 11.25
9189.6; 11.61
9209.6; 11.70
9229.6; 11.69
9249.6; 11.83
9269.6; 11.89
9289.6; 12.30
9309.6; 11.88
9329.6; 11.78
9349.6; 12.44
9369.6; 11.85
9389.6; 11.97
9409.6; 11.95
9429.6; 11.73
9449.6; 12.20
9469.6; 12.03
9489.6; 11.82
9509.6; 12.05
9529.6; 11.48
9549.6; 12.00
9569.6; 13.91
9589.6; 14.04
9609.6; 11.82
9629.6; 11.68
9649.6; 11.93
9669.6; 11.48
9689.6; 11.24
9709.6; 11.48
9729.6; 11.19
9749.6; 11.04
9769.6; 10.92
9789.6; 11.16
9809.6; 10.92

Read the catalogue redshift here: 0.06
